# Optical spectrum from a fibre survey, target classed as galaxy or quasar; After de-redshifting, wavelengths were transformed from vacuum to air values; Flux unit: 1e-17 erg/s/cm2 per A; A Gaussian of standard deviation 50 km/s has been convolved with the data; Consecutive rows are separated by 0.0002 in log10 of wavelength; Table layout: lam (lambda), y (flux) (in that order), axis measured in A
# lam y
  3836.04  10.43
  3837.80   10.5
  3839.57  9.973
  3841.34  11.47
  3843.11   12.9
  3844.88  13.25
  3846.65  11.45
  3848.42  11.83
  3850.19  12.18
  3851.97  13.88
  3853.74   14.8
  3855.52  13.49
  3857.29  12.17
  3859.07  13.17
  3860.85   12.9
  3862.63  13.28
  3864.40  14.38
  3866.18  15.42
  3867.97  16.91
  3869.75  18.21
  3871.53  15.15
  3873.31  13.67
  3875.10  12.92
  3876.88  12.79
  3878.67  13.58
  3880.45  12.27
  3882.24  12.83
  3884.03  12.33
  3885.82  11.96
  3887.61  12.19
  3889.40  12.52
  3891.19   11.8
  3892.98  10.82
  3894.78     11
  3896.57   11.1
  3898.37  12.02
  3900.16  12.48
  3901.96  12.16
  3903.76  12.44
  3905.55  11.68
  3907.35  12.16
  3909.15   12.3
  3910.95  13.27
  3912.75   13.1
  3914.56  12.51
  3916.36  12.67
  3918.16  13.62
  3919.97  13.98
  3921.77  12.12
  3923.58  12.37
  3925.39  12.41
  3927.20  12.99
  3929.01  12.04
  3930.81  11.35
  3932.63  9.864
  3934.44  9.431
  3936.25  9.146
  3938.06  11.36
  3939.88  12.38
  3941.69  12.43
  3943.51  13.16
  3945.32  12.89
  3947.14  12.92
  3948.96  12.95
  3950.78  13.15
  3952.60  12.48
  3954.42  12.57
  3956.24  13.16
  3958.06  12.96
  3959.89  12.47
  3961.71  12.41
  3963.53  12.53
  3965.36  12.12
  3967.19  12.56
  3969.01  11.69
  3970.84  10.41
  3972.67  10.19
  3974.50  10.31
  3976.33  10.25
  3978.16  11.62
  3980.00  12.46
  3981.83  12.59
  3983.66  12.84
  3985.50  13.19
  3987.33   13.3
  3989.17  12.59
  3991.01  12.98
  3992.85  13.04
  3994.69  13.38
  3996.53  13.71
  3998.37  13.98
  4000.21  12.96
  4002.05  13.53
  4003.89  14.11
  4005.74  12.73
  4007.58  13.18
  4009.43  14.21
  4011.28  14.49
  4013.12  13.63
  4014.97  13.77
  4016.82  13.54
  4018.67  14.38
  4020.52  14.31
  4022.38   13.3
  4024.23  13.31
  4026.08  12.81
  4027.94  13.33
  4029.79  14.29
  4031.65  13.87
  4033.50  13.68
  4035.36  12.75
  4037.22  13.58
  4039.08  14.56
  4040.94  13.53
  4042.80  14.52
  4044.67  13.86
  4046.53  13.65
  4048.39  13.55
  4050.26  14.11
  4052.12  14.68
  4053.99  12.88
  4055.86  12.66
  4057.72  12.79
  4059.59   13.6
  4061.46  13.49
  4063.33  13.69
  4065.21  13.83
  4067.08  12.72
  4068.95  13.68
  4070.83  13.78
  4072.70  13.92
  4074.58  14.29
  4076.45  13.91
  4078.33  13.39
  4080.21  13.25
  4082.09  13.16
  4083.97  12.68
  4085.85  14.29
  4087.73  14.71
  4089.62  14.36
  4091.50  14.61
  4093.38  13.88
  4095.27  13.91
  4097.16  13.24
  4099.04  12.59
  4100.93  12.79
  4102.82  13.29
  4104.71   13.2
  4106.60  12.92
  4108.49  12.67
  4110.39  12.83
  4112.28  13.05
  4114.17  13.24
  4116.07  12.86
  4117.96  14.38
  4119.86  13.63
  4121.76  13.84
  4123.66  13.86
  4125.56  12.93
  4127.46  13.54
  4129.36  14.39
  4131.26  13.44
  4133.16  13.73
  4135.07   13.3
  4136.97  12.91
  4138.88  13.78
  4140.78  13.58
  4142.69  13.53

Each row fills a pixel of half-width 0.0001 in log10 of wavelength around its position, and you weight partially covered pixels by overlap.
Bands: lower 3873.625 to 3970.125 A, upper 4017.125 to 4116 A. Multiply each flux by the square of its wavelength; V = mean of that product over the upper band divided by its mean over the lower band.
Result 1.2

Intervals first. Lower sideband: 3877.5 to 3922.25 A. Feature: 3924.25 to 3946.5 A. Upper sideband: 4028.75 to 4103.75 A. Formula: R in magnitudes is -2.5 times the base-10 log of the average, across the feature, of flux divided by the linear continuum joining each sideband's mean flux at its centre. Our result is 0.09 mag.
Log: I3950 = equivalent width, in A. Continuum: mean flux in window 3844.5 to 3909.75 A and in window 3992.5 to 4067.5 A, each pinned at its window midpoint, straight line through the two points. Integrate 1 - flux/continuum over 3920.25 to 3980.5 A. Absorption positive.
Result 6.1 A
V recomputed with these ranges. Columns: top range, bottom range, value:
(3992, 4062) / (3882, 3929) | 1.18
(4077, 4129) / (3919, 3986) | 1.20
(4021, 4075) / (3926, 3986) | 1.19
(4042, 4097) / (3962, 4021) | 1.11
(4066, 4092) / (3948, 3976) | 1.21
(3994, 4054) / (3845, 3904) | 1.14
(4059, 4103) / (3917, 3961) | 1.19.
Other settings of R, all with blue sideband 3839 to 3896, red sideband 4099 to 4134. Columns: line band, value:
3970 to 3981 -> 0.21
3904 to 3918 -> 0.04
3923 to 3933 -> 0.10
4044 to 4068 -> -0.02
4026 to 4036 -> -0.02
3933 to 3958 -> 0.09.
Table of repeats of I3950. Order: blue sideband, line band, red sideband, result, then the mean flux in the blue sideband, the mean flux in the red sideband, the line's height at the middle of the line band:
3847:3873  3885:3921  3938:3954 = 2.9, 14.1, 12.7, 13.4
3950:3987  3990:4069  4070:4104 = -4.2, 12.1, 13.7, 12.9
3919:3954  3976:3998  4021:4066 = 0.1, 12.1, 13.6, 12.8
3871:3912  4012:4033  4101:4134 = -1.2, 12.4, 13.4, 13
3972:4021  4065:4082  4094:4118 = -0.7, 13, 13.1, 13.1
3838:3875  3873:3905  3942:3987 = 2.1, 13.5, 12.3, 13.1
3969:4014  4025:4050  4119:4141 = -1.3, 12.7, 13.6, 13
